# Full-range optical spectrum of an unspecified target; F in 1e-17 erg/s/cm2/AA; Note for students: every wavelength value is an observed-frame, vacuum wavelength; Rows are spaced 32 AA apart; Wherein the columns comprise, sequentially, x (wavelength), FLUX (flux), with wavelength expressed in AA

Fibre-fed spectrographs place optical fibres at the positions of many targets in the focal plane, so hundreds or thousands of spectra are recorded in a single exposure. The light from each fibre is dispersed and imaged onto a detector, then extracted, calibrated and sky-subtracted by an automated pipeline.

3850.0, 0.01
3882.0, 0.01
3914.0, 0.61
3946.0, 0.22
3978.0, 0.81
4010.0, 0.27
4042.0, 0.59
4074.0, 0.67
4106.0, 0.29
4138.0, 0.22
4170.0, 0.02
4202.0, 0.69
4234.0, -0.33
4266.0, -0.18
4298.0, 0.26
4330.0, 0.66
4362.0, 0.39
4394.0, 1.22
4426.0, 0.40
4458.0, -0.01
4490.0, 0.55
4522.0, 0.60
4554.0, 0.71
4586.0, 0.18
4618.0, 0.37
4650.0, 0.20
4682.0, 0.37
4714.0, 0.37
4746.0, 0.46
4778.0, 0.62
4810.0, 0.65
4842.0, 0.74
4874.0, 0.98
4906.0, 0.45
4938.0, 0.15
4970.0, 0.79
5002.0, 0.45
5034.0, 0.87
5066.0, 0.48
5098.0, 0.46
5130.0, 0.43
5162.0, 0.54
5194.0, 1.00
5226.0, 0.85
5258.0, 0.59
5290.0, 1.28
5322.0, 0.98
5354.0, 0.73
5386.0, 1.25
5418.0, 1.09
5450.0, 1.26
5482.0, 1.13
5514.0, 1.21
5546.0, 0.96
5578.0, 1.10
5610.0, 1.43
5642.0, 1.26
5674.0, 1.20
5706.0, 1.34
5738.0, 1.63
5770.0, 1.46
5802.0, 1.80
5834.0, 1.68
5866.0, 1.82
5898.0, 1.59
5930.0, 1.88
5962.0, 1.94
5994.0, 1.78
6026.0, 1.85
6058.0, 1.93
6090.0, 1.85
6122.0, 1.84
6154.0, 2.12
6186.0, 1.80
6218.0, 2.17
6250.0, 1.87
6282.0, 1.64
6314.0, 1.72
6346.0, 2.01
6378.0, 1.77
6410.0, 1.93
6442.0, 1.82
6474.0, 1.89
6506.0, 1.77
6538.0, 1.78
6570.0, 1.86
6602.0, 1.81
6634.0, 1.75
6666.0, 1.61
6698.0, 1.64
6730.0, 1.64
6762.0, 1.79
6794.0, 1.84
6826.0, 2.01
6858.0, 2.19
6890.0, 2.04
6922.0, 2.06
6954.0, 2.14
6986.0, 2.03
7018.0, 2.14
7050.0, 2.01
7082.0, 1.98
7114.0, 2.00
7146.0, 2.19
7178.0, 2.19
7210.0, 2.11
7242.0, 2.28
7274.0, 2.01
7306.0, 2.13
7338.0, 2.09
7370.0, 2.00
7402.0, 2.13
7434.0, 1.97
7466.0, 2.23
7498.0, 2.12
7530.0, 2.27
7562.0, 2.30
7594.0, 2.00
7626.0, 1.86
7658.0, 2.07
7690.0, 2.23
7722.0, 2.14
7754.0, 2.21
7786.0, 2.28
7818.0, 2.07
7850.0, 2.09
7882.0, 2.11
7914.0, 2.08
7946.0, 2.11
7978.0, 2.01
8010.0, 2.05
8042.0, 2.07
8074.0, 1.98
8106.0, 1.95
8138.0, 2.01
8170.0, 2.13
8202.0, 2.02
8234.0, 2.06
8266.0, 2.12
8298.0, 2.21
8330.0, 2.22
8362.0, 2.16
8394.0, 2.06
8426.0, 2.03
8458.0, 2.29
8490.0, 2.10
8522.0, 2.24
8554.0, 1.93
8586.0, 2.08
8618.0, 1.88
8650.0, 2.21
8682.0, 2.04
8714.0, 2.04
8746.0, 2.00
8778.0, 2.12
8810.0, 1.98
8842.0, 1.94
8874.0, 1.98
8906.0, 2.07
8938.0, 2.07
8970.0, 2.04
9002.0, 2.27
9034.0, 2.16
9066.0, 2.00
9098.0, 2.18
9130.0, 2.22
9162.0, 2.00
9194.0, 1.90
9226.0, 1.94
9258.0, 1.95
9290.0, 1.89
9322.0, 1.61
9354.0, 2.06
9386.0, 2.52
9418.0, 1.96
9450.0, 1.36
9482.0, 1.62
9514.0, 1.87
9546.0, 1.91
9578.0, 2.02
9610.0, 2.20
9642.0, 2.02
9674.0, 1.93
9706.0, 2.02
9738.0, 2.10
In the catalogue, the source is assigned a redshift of 0.29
